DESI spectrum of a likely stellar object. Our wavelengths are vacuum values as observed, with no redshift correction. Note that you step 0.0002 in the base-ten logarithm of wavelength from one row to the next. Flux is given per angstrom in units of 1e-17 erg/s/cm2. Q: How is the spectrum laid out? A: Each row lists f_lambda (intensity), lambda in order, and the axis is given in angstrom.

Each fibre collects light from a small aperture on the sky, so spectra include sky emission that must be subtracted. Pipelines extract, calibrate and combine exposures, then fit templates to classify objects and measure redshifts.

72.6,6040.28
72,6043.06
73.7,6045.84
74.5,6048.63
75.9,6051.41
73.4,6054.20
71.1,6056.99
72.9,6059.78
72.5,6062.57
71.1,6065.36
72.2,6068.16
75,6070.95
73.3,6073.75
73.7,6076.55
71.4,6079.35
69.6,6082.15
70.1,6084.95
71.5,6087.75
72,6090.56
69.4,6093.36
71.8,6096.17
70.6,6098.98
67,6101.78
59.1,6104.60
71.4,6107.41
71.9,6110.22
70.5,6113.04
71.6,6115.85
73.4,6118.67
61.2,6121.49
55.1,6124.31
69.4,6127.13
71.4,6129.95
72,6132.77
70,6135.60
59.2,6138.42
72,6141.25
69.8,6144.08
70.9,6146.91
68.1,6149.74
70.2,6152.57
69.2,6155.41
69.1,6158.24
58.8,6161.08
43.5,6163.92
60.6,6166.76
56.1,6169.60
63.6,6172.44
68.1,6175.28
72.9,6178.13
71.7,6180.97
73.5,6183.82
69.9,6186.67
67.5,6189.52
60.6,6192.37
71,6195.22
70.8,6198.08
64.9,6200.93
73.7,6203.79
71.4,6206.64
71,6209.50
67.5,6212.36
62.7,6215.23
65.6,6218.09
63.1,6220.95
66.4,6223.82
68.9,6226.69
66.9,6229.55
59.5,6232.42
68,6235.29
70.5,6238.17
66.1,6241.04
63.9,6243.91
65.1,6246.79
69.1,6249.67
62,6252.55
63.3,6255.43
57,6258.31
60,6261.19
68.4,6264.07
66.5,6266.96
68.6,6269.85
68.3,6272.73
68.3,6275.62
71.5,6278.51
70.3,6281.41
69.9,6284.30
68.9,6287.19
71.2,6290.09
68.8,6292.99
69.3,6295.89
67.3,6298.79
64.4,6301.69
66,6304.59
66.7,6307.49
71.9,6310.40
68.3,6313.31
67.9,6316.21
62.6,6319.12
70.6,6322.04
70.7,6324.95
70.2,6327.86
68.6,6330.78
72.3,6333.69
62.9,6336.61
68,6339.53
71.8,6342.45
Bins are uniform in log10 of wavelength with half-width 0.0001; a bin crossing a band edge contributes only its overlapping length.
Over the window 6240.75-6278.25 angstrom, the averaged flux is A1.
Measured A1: 65.3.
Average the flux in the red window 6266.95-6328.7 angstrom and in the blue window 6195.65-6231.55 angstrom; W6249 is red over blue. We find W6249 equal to 1.0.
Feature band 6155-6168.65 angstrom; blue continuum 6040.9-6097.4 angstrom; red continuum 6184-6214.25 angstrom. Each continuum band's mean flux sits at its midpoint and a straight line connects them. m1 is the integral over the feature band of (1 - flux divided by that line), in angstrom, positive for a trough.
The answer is 2.0 angstrom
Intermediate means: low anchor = 72.4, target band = 59.4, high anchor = 68.9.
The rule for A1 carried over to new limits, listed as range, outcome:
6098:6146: 68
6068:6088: 72.1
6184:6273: 66.5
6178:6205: 69.5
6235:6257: 65.8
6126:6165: 66.9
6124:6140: 67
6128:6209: 67.2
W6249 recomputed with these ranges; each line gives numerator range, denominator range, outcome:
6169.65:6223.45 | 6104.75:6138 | 1.00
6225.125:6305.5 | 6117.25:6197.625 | 1.00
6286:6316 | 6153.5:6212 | 1.03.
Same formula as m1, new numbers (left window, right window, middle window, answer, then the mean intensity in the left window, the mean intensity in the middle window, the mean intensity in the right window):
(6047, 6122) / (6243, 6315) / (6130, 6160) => 0.4 angstrom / 71.2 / 69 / 67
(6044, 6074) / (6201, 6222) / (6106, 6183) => 3.7 angstrom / 73.2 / 66.8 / 67.8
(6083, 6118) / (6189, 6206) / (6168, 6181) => 0.5 angstrom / 69.8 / 65.9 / 68.3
